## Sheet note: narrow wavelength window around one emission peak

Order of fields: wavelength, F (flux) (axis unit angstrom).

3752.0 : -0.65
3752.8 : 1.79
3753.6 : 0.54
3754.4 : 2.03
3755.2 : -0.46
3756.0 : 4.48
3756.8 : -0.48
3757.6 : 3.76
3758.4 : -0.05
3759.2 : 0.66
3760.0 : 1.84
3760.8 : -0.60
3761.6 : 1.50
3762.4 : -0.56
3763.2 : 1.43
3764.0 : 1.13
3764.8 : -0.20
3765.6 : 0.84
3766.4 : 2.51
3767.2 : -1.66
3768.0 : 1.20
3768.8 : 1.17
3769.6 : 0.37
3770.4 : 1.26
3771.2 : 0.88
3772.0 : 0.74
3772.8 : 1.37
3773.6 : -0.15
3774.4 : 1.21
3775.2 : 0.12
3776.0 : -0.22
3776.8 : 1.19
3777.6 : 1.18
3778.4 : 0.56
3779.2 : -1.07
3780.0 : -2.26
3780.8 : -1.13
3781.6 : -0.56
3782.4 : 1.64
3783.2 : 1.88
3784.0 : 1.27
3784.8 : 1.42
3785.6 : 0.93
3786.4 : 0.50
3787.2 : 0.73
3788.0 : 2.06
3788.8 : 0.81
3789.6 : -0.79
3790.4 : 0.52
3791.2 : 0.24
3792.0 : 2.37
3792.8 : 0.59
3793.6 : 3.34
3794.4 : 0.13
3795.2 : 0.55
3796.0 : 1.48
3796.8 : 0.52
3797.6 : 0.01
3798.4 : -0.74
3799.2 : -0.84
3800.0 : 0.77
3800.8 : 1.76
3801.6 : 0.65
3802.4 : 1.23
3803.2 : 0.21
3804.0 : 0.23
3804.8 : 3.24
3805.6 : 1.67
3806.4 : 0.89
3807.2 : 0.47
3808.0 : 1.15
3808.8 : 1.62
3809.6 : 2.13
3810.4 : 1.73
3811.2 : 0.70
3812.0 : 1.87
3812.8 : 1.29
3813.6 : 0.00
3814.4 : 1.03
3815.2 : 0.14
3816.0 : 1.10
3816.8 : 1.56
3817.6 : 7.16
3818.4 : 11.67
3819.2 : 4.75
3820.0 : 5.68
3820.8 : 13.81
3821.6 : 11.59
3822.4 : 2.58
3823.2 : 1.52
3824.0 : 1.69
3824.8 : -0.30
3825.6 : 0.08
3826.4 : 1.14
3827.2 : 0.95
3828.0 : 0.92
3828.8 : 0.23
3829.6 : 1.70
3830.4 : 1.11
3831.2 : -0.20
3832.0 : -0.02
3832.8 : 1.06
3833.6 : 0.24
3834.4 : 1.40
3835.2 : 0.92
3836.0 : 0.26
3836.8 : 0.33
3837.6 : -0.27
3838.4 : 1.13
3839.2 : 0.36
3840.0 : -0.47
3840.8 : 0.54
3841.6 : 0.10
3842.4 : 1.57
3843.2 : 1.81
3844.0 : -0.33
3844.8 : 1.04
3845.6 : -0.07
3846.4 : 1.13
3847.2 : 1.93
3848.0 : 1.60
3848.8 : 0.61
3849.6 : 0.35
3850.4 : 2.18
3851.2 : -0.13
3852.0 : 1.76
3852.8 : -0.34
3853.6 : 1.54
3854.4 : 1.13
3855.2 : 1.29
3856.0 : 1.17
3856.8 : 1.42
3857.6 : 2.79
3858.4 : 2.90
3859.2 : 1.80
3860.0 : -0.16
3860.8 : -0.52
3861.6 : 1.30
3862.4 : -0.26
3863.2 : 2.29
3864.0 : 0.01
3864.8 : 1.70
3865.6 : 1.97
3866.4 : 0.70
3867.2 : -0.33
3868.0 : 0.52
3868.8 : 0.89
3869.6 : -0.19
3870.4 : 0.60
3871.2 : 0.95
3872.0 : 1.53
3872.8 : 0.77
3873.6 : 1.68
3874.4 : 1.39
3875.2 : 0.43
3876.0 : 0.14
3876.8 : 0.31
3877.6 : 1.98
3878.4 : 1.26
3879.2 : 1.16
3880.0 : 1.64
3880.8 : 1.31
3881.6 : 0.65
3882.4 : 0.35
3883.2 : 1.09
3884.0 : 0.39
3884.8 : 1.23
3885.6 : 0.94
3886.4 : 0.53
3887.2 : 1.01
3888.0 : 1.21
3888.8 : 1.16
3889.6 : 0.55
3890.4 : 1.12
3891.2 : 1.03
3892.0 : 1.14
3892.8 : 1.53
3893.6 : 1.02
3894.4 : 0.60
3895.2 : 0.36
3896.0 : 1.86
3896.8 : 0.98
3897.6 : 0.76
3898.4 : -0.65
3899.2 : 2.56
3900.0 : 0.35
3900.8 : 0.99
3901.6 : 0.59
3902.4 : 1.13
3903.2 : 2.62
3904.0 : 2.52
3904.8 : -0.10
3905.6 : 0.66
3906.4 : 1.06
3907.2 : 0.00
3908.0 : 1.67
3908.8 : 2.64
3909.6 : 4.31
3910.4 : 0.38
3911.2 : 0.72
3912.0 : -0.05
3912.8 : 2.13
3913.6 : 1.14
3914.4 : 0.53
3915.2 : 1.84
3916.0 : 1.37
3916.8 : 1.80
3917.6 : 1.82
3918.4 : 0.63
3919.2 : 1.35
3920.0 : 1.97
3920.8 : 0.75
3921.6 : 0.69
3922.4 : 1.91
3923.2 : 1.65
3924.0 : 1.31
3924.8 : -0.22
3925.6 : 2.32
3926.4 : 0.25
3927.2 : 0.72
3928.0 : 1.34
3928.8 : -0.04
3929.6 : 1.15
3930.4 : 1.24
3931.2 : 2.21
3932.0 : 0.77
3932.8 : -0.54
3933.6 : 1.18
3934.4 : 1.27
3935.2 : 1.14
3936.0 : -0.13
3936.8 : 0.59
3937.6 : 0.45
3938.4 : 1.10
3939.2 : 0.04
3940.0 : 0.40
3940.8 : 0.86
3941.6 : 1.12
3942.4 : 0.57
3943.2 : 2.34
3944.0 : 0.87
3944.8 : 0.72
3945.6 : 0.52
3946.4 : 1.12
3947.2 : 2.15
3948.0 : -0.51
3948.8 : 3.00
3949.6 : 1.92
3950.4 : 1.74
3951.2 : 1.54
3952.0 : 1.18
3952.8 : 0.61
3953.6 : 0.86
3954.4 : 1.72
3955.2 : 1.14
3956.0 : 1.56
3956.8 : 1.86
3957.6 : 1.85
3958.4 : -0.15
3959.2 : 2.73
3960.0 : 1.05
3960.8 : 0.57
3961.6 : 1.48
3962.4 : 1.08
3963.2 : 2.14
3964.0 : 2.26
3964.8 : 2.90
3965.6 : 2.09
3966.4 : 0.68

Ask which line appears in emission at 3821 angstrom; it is [O II] 3727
